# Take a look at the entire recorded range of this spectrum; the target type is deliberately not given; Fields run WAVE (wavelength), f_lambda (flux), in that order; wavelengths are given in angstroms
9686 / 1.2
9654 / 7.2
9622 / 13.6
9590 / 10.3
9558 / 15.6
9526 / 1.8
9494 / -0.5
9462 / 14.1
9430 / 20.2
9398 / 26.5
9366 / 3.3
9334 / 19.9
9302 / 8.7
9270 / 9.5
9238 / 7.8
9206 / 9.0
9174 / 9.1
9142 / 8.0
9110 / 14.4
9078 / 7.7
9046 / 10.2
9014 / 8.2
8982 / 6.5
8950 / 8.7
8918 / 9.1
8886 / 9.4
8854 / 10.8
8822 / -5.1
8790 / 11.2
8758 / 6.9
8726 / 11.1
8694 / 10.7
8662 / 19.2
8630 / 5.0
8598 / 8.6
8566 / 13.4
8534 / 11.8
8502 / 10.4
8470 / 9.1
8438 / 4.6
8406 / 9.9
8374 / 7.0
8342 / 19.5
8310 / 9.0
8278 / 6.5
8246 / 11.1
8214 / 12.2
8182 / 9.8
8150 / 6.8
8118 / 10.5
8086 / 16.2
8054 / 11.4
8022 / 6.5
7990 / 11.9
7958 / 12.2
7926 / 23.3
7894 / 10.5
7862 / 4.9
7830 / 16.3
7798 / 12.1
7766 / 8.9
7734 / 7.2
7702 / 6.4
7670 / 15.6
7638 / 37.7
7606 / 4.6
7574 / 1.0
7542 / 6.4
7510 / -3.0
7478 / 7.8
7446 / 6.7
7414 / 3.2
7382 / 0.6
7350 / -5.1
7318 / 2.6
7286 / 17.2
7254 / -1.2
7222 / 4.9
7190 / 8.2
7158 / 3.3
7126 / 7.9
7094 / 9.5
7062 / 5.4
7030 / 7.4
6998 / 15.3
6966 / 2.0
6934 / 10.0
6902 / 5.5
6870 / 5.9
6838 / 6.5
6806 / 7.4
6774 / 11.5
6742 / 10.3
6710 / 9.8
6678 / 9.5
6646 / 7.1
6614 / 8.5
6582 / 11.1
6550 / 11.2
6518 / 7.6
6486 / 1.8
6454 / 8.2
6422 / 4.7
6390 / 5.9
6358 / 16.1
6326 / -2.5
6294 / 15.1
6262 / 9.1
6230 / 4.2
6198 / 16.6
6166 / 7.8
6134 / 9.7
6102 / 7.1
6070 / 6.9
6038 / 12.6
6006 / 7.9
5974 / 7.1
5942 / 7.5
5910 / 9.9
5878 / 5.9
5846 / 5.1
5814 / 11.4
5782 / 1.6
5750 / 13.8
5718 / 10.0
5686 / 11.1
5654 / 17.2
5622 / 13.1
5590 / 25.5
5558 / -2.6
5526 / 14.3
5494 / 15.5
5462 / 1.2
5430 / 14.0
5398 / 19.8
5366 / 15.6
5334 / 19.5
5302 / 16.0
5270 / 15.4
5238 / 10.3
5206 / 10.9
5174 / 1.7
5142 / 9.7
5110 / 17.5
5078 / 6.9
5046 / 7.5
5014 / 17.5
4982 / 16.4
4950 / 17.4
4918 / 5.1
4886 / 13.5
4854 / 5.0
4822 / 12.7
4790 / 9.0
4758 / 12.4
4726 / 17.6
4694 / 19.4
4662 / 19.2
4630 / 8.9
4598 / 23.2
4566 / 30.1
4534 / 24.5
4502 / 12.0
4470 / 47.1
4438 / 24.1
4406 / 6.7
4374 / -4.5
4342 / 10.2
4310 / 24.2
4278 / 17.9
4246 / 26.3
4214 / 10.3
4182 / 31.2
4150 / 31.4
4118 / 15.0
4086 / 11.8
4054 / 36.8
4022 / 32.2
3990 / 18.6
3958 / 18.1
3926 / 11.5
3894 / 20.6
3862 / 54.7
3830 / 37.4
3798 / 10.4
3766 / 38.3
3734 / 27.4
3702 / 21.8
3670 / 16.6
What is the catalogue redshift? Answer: 1.05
